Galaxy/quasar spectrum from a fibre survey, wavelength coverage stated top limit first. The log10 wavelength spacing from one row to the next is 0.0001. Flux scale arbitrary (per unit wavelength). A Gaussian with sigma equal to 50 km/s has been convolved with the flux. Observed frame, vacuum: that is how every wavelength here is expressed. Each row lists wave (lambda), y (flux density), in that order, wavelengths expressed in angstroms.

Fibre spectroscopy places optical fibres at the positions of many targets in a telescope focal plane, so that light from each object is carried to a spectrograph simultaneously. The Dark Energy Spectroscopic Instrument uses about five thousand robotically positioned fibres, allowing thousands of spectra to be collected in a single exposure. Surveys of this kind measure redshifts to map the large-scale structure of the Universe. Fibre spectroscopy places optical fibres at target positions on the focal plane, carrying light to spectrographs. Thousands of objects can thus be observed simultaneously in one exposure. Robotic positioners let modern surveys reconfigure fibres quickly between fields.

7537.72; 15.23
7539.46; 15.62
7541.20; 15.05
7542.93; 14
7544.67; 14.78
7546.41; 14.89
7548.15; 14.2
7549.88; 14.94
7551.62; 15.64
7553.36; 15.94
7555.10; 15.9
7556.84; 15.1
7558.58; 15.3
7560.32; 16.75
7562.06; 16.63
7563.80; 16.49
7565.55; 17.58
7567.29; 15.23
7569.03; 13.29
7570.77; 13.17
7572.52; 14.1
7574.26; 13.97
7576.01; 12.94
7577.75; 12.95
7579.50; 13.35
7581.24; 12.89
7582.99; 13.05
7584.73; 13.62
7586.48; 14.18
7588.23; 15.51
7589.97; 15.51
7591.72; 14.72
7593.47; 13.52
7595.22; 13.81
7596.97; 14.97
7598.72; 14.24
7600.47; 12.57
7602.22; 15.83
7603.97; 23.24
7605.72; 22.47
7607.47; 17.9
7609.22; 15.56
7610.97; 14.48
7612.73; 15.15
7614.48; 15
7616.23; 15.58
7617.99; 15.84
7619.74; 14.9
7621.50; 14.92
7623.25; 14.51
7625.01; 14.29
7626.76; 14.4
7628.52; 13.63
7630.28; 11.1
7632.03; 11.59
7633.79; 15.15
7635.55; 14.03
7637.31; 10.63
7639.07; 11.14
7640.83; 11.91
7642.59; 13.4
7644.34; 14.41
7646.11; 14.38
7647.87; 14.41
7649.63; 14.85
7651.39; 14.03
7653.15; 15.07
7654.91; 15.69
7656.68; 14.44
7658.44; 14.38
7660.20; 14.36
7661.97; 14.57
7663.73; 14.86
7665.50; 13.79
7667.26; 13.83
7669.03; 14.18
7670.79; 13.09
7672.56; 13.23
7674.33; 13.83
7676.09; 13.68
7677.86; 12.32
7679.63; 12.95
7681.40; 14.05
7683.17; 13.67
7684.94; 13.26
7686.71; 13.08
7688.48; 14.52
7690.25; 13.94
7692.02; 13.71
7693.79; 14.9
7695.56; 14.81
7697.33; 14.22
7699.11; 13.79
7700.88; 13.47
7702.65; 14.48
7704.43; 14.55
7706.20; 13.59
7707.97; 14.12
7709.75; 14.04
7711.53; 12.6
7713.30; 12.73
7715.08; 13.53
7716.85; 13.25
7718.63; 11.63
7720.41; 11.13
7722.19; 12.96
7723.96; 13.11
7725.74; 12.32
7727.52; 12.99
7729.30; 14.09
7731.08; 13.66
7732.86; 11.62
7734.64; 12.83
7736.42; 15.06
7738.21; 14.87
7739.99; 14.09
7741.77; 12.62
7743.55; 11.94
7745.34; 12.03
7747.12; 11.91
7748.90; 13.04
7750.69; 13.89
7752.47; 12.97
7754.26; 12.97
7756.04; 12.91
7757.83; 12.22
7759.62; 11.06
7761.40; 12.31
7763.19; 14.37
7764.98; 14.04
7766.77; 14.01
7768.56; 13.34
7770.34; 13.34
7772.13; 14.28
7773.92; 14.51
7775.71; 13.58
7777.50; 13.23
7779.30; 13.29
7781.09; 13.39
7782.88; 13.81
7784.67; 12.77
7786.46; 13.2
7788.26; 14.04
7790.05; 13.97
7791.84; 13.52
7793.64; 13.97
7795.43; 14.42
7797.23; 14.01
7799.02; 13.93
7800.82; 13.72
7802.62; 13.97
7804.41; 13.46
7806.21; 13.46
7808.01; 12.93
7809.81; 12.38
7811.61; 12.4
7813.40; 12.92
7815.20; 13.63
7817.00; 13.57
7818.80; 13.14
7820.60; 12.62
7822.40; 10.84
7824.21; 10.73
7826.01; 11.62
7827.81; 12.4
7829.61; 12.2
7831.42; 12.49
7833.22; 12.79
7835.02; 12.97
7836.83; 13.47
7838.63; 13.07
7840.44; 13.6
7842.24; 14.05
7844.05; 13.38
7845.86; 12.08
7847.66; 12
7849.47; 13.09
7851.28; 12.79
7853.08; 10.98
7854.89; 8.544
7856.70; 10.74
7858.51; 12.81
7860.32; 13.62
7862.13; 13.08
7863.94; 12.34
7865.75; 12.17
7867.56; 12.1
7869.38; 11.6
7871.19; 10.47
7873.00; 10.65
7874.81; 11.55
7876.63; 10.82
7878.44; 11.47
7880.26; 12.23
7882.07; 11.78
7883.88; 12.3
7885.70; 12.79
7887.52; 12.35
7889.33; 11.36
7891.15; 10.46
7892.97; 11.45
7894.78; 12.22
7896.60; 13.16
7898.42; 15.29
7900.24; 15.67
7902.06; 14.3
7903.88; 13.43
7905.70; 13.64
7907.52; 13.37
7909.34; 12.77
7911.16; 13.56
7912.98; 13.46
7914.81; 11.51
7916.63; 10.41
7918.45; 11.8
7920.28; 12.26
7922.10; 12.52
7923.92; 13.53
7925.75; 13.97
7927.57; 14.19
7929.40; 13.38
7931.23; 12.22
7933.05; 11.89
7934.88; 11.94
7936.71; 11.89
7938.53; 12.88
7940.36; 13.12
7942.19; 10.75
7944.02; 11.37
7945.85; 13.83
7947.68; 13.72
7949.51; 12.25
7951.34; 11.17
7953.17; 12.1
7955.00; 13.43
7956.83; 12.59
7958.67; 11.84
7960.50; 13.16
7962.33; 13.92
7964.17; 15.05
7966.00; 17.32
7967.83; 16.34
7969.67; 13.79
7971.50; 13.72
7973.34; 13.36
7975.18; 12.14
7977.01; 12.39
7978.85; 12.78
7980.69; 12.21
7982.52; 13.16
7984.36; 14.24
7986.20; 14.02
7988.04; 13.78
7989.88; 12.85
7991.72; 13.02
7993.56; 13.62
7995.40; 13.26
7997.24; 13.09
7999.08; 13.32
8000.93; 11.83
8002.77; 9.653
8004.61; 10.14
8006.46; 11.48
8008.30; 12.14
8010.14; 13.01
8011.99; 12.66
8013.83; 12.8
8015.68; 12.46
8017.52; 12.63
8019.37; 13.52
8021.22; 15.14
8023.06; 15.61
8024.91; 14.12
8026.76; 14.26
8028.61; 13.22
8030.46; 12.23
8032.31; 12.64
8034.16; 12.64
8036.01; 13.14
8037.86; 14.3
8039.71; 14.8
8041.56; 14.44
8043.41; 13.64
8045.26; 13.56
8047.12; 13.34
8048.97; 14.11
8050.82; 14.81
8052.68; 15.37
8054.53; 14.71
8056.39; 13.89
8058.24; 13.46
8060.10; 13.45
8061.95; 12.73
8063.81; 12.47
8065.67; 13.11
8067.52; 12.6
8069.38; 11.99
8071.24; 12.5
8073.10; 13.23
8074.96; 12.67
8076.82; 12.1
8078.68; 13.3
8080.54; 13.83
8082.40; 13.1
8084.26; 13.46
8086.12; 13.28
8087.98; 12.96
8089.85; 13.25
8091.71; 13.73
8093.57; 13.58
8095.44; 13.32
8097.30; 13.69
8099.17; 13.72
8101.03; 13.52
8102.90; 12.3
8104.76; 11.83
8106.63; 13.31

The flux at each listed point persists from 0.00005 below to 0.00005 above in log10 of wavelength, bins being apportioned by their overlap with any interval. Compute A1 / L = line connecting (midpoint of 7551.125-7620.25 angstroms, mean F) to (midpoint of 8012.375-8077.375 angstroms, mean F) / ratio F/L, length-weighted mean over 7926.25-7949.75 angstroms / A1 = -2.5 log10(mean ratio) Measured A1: 0.10 mag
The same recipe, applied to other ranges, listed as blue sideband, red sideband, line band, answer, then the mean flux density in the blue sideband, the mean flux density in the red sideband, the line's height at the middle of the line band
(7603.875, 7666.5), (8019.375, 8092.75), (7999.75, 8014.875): 0.16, 14.6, 13.5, 13.6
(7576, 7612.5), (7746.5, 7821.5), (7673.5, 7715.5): 0.04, 15.2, 13.4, 14.2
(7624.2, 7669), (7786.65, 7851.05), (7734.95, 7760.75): 0.03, 13.8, 13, 13.4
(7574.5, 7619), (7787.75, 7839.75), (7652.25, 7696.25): 0.03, 15.1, 13.1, 14.4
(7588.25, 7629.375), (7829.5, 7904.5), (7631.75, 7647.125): 0.16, 15.5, 12.4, 15.2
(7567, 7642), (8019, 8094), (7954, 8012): 0.05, 14.4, 13.5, 13.7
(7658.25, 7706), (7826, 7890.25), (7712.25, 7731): 0.06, 13.9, 12.2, 13.5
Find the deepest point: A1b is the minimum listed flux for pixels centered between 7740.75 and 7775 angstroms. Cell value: 11.06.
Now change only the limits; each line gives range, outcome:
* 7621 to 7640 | 10.63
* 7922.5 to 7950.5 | 10.75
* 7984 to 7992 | 12.85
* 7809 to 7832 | 10.73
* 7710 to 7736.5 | 11.13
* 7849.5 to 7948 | 8.544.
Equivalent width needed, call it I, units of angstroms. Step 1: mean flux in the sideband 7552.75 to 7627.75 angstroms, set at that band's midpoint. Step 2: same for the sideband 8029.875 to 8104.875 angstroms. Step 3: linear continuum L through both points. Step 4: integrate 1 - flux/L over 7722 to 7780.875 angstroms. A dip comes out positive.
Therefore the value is 5.4 angstroms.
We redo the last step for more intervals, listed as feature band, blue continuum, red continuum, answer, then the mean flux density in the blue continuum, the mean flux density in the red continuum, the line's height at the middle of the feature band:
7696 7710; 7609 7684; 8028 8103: -0.2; 14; 13.4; 13.9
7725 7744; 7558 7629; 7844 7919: 0.5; 15.1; 12.3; 13.7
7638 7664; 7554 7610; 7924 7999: 1.3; 15.2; 13.2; 14.8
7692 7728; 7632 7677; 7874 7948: 0.4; 13.8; 12.6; 13.6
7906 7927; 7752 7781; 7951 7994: 1.1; 13.3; 13.4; 13.4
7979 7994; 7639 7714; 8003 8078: 0.0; 13.9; 13.2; 13.3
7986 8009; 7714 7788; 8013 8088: 1.7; 13.1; 13.5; 13.4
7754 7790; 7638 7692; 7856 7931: -0.4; 13.8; 12.5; 13.2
